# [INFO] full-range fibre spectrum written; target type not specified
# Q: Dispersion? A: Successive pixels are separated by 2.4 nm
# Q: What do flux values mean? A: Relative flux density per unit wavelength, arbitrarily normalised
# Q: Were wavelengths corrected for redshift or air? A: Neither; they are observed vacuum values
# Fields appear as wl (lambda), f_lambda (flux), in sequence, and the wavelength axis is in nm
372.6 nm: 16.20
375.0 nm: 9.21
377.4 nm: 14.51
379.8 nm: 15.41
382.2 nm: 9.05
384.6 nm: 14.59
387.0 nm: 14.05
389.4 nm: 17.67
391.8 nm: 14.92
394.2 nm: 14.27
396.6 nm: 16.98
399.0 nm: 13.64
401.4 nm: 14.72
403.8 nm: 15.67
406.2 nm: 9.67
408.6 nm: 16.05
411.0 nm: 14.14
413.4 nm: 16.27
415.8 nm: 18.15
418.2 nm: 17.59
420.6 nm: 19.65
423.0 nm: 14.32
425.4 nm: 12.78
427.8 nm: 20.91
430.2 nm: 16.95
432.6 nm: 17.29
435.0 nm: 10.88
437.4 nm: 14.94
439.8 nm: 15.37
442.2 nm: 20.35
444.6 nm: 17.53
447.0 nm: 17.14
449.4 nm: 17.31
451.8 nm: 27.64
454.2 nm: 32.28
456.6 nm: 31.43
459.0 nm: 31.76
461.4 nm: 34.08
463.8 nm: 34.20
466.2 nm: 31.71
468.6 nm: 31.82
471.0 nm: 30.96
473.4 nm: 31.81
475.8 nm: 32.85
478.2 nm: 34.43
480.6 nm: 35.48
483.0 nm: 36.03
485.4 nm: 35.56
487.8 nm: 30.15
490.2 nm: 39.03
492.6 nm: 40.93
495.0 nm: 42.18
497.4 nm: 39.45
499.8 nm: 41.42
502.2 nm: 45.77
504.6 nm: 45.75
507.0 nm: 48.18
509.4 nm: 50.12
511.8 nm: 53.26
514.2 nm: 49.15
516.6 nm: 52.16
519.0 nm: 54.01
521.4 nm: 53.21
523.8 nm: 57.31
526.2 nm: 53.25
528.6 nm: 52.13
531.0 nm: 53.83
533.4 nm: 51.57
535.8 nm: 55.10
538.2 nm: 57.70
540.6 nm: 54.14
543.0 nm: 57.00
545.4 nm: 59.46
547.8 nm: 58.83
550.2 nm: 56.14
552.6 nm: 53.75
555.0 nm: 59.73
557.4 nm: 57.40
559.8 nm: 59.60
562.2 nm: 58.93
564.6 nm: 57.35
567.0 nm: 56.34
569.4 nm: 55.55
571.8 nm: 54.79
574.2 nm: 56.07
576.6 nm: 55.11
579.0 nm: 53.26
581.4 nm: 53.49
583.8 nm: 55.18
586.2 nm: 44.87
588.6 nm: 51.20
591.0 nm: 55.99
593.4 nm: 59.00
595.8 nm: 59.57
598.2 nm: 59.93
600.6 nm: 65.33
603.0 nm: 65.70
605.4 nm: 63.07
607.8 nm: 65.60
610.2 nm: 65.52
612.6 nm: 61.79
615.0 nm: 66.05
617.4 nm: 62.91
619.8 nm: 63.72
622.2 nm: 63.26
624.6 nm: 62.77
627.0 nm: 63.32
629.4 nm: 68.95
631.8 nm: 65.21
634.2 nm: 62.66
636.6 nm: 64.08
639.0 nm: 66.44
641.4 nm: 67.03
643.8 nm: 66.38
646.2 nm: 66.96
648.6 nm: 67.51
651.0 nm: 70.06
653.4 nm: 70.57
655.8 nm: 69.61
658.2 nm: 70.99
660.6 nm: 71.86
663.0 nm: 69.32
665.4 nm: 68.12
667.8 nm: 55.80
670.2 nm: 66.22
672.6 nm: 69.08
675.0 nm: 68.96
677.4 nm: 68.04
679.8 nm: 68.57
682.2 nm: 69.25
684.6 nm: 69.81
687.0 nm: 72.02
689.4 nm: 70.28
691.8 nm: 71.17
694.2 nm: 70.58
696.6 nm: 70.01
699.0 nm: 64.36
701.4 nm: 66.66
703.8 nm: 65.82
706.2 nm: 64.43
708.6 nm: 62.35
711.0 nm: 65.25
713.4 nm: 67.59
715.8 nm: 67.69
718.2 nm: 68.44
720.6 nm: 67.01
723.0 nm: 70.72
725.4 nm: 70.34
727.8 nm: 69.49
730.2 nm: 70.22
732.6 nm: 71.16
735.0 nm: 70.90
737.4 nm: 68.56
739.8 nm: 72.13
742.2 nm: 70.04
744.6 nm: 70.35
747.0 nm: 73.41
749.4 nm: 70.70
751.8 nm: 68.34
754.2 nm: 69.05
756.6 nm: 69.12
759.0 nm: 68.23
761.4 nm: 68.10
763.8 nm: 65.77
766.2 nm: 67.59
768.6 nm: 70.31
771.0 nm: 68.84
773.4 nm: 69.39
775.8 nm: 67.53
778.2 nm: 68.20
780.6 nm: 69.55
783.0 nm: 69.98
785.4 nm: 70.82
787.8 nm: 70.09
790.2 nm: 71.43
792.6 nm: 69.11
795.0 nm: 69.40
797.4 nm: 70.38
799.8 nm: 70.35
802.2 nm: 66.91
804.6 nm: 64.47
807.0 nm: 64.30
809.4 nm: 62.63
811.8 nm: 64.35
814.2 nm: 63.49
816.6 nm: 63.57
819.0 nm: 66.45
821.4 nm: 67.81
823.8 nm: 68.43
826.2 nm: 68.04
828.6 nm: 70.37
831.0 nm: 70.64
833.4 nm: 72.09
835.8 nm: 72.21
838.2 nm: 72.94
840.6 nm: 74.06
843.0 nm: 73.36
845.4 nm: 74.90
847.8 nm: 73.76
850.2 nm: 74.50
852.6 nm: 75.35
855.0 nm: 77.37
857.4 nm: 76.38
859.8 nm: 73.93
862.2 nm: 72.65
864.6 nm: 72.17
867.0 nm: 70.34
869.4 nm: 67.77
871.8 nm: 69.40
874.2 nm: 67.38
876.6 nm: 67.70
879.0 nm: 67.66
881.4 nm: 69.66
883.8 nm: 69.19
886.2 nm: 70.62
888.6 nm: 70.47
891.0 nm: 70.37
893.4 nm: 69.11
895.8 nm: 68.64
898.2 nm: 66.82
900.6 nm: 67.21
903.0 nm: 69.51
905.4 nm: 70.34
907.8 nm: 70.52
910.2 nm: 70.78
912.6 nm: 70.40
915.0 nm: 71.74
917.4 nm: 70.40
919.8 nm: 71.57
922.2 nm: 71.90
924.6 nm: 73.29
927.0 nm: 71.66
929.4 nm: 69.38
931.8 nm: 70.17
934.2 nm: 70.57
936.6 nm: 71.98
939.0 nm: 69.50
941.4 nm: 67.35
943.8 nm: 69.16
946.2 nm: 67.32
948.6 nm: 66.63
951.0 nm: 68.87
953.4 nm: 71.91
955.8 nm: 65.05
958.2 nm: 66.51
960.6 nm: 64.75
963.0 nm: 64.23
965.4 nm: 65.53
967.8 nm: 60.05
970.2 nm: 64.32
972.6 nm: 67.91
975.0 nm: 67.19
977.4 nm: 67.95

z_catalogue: 0.134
